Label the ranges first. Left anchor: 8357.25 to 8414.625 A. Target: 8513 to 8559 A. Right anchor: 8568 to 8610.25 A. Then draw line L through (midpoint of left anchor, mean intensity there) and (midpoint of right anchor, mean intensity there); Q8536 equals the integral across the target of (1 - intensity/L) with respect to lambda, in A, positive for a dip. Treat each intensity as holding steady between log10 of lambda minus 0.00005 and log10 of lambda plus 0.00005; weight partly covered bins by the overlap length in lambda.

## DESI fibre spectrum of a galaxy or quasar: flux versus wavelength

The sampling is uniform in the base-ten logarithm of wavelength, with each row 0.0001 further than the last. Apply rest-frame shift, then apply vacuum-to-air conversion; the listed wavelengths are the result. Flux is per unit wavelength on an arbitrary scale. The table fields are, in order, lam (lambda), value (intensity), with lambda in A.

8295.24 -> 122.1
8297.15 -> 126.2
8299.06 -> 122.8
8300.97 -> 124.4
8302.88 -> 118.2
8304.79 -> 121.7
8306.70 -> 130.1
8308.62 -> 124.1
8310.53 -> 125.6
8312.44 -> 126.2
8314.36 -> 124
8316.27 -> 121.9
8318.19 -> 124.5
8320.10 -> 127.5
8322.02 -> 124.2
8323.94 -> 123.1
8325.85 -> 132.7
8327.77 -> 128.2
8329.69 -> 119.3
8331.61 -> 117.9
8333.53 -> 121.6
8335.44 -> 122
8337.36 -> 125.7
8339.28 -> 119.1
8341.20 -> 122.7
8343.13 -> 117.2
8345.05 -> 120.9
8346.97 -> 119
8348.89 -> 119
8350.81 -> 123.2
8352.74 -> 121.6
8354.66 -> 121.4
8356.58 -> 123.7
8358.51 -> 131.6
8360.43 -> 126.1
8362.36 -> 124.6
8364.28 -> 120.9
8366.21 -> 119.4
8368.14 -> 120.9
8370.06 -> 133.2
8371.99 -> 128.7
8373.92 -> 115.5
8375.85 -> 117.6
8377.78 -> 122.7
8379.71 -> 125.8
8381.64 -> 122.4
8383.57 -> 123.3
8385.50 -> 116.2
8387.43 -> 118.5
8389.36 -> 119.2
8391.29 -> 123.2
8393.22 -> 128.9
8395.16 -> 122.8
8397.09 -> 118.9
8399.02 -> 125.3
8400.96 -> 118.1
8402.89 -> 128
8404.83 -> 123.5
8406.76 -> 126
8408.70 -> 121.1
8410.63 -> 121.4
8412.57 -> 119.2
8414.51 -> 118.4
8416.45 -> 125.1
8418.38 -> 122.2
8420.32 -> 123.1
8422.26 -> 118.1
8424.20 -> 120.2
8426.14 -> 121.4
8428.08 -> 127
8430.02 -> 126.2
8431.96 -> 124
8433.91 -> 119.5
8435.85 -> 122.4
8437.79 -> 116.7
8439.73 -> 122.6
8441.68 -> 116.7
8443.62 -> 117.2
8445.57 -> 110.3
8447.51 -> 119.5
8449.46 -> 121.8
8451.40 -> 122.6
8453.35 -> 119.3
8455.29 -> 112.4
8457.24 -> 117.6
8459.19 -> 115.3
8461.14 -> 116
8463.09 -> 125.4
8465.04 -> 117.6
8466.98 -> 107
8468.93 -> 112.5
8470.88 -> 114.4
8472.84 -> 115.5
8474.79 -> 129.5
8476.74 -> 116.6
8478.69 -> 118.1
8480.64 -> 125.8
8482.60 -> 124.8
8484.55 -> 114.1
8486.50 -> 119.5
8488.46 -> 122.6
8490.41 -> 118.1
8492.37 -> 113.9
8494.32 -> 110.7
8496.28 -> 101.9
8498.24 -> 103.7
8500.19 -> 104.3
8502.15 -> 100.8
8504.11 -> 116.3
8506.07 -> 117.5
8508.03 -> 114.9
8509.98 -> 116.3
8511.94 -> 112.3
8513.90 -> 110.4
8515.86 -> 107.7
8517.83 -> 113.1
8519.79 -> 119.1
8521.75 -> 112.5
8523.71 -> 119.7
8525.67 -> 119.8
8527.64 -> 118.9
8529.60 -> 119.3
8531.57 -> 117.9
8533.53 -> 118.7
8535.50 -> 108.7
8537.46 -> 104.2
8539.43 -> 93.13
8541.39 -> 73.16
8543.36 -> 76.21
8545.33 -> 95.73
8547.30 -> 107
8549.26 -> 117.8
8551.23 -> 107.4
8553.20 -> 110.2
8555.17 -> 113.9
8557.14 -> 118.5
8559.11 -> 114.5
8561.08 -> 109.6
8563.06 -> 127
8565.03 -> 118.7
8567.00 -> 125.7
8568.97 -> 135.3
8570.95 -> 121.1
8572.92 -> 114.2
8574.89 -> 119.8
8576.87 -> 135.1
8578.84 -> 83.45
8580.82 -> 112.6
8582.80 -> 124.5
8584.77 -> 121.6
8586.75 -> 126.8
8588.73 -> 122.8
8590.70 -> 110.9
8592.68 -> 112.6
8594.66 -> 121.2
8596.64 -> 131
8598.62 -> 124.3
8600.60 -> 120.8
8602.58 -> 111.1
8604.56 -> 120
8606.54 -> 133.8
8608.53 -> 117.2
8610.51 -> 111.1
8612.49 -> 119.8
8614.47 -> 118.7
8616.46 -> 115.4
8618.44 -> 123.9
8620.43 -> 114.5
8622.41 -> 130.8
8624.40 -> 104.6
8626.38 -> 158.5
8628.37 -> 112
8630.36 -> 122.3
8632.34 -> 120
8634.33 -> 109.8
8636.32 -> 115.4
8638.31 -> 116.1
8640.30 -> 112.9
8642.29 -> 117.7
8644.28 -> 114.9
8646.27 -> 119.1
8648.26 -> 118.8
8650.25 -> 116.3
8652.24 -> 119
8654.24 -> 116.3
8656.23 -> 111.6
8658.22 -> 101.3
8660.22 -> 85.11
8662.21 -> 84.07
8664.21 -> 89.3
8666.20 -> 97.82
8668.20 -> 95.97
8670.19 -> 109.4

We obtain 4.5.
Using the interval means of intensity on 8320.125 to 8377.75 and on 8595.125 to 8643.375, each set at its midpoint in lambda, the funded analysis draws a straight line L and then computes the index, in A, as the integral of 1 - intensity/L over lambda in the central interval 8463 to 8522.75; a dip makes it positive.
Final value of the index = 3.3 A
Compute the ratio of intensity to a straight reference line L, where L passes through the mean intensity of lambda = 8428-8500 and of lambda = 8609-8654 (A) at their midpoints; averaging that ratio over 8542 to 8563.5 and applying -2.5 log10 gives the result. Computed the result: 0.100 mag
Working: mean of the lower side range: 118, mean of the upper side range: 119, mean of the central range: 108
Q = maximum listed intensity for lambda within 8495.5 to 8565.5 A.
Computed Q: 127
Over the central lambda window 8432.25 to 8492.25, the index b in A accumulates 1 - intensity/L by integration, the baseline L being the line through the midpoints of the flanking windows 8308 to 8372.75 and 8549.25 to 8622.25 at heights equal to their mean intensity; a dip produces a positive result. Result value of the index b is 1.37 A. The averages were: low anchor 124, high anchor 119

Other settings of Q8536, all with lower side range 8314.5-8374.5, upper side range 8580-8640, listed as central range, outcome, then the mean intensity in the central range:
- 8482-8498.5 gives 0.9 A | 115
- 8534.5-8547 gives 2.9 A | 92.7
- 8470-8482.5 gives 0.1 A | 120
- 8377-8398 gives 0.1 A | 122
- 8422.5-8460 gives 0.8 A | 120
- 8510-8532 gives 1.0 A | 115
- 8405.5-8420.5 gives 0.0 A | 122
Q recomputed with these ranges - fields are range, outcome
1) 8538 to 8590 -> 135.3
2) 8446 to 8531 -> 129.5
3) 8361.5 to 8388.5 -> 133.2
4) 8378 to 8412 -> 128.9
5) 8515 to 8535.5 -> 119.8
